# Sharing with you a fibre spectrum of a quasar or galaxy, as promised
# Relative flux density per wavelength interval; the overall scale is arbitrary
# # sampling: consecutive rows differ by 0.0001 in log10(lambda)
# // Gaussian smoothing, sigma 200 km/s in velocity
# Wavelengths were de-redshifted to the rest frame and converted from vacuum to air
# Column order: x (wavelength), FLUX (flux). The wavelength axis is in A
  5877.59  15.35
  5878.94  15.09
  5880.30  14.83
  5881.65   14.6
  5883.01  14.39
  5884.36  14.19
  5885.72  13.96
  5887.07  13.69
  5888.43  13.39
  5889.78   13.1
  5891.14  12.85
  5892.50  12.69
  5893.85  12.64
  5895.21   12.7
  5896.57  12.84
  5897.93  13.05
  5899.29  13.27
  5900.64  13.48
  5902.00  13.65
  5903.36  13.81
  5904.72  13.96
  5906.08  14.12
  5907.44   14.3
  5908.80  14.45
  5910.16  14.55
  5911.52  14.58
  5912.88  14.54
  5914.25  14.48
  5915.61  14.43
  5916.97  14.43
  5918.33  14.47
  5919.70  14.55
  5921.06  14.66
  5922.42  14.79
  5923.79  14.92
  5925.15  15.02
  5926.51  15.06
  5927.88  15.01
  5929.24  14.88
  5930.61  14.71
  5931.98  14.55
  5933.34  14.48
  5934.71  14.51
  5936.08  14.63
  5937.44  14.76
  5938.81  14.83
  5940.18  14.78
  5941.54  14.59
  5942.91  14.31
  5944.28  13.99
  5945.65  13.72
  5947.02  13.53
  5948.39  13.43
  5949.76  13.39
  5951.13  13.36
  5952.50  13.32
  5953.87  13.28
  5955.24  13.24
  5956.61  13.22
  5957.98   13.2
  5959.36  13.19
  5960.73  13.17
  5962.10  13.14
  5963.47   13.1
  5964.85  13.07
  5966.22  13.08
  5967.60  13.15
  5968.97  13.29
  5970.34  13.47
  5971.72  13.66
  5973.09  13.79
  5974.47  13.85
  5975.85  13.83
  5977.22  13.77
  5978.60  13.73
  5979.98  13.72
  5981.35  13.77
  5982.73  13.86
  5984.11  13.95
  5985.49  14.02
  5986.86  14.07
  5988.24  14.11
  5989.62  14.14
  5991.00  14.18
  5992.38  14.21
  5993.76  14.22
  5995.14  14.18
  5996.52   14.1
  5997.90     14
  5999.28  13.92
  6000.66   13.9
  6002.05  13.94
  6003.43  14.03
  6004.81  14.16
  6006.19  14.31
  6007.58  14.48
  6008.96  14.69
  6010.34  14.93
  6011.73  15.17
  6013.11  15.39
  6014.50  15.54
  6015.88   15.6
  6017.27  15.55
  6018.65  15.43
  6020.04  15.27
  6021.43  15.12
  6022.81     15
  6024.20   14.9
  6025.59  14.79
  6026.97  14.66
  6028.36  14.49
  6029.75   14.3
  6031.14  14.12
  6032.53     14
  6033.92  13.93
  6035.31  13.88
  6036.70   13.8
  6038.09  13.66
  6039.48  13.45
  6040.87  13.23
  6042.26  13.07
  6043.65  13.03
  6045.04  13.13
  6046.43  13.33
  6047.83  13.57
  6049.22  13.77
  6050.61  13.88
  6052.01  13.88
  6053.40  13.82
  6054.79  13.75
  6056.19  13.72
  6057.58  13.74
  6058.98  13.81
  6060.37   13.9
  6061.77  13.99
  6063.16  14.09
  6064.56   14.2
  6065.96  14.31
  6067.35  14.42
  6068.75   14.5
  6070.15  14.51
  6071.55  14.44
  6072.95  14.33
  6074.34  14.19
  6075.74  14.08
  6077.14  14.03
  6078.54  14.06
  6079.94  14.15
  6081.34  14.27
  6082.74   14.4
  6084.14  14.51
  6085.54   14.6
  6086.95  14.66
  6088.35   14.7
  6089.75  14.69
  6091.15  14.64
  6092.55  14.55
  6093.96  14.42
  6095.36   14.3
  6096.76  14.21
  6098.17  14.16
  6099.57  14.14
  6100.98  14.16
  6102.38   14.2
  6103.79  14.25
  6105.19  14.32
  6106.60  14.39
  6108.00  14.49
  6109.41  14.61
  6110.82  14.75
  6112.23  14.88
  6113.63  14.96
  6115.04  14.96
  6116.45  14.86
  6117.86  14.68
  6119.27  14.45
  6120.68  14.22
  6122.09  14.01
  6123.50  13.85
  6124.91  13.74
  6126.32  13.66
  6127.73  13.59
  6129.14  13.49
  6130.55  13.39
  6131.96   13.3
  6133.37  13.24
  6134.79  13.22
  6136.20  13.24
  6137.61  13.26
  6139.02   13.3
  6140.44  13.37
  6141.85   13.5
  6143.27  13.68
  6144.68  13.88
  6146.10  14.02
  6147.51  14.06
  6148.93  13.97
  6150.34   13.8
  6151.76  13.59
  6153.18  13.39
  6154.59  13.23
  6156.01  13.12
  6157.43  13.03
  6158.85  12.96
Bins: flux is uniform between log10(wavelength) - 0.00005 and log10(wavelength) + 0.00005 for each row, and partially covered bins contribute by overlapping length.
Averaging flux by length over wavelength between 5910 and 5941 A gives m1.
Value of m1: 14.7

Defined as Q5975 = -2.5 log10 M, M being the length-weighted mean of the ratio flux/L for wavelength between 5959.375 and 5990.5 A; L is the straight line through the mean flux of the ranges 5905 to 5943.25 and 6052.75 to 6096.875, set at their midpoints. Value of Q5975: 0.07 mag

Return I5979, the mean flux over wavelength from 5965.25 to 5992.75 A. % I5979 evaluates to 13.8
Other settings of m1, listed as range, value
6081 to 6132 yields 14.3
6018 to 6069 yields 14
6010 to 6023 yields 15.3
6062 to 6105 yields 14.3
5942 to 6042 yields 14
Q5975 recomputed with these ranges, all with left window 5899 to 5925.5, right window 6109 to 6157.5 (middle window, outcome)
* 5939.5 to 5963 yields 0.052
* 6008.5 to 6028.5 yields -0.076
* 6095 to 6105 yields -0.023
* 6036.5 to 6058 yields 0.038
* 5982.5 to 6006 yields 0.006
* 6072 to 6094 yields -0.034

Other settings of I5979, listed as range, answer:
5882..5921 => 13.8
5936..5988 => 13.7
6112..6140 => 13.9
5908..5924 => 14.6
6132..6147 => 13.5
